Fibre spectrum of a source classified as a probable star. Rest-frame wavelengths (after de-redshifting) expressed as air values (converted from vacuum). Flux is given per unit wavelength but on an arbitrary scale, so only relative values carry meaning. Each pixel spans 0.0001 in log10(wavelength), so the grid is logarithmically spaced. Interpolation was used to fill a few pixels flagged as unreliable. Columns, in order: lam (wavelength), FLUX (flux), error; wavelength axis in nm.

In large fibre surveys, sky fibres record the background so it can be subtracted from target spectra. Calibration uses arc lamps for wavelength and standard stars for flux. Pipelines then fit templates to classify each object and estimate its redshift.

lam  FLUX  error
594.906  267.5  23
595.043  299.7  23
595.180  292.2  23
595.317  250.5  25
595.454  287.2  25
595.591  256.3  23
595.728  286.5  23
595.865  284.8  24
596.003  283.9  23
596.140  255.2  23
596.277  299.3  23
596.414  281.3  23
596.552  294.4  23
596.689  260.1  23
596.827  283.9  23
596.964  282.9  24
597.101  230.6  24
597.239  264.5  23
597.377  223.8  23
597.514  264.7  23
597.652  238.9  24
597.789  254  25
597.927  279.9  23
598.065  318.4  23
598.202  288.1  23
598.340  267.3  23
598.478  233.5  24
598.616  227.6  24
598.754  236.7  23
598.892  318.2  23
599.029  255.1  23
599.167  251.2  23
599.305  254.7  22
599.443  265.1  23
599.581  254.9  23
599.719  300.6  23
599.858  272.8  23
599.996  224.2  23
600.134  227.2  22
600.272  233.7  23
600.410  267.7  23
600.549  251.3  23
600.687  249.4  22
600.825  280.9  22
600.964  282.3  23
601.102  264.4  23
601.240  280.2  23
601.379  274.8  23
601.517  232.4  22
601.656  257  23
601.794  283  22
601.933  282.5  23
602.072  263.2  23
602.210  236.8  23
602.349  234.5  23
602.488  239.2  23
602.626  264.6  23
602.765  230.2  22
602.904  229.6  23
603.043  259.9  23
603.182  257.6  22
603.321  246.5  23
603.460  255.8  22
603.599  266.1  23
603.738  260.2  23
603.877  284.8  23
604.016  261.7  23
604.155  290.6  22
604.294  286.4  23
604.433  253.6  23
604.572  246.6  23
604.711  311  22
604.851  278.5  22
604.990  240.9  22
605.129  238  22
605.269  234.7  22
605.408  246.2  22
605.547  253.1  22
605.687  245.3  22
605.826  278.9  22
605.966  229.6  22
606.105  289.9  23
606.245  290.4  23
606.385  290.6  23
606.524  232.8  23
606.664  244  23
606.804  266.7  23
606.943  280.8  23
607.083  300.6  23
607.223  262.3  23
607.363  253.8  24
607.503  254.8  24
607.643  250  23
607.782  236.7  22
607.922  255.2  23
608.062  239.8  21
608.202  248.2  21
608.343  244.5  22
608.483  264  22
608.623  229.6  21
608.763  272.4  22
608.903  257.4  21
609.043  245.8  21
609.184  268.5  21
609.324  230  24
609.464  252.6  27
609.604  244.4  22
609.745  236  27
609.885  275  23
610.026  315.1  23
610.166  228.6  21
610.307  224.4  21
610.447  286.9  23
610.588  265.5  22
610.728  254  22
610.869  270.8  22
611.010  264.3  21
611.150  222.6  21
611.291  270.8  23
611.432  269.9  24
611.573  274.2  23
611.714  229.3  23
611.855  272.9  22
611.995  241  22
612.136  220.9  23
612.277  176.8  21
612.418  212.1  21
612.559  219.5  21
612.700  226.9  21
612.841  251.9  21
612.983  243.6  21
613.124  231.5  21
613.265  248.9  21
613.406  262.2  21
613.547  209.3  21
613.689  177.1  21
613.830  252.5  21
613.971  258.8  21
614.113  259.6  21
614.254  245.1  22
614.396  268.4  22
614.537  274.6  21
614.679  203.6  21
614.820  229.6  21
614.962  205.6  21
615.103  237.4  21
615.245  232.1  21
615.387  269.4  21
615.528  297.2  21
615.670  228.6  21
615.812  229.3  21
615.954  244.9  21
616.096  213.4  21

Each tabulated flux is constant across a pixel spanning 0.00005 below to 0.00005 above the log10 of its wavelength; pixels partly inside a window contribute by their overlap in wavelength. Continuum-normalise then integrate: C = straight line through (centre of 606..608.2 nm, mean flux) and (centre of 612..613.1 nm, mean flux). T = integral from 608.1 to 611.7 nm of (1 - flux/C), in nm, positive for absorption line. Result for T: -0.21 nm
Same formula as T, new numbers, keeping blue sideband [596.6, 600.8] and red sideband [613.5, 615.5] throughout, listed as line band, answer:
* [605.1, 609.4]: -0.131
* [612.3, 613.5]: 0.034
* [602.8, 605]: -0.101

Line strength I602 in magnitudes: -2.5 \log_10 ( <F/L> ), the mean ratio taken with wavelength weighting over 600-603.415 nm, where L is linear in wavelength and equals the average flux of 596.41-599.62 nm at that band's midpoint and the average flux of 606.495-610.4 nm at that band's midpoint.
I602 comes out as 0.02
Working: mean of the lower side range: 263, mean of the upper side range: 254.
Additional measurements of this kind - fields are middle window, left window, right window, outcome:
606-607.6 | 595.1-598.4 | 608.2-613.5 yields -0.054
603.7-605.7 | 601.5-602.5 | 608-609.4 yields -0.040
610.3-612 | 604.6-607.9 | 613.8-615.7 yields -0.026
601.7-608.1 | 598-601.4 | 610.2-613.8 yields -0.025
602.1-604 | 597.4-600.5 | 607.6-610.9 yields 0.025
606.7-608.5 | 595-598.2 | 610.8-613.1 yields -0.032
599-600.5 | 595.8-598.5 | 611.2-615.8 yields 0.043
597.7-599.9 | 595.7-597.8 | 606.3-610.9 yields -0.004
